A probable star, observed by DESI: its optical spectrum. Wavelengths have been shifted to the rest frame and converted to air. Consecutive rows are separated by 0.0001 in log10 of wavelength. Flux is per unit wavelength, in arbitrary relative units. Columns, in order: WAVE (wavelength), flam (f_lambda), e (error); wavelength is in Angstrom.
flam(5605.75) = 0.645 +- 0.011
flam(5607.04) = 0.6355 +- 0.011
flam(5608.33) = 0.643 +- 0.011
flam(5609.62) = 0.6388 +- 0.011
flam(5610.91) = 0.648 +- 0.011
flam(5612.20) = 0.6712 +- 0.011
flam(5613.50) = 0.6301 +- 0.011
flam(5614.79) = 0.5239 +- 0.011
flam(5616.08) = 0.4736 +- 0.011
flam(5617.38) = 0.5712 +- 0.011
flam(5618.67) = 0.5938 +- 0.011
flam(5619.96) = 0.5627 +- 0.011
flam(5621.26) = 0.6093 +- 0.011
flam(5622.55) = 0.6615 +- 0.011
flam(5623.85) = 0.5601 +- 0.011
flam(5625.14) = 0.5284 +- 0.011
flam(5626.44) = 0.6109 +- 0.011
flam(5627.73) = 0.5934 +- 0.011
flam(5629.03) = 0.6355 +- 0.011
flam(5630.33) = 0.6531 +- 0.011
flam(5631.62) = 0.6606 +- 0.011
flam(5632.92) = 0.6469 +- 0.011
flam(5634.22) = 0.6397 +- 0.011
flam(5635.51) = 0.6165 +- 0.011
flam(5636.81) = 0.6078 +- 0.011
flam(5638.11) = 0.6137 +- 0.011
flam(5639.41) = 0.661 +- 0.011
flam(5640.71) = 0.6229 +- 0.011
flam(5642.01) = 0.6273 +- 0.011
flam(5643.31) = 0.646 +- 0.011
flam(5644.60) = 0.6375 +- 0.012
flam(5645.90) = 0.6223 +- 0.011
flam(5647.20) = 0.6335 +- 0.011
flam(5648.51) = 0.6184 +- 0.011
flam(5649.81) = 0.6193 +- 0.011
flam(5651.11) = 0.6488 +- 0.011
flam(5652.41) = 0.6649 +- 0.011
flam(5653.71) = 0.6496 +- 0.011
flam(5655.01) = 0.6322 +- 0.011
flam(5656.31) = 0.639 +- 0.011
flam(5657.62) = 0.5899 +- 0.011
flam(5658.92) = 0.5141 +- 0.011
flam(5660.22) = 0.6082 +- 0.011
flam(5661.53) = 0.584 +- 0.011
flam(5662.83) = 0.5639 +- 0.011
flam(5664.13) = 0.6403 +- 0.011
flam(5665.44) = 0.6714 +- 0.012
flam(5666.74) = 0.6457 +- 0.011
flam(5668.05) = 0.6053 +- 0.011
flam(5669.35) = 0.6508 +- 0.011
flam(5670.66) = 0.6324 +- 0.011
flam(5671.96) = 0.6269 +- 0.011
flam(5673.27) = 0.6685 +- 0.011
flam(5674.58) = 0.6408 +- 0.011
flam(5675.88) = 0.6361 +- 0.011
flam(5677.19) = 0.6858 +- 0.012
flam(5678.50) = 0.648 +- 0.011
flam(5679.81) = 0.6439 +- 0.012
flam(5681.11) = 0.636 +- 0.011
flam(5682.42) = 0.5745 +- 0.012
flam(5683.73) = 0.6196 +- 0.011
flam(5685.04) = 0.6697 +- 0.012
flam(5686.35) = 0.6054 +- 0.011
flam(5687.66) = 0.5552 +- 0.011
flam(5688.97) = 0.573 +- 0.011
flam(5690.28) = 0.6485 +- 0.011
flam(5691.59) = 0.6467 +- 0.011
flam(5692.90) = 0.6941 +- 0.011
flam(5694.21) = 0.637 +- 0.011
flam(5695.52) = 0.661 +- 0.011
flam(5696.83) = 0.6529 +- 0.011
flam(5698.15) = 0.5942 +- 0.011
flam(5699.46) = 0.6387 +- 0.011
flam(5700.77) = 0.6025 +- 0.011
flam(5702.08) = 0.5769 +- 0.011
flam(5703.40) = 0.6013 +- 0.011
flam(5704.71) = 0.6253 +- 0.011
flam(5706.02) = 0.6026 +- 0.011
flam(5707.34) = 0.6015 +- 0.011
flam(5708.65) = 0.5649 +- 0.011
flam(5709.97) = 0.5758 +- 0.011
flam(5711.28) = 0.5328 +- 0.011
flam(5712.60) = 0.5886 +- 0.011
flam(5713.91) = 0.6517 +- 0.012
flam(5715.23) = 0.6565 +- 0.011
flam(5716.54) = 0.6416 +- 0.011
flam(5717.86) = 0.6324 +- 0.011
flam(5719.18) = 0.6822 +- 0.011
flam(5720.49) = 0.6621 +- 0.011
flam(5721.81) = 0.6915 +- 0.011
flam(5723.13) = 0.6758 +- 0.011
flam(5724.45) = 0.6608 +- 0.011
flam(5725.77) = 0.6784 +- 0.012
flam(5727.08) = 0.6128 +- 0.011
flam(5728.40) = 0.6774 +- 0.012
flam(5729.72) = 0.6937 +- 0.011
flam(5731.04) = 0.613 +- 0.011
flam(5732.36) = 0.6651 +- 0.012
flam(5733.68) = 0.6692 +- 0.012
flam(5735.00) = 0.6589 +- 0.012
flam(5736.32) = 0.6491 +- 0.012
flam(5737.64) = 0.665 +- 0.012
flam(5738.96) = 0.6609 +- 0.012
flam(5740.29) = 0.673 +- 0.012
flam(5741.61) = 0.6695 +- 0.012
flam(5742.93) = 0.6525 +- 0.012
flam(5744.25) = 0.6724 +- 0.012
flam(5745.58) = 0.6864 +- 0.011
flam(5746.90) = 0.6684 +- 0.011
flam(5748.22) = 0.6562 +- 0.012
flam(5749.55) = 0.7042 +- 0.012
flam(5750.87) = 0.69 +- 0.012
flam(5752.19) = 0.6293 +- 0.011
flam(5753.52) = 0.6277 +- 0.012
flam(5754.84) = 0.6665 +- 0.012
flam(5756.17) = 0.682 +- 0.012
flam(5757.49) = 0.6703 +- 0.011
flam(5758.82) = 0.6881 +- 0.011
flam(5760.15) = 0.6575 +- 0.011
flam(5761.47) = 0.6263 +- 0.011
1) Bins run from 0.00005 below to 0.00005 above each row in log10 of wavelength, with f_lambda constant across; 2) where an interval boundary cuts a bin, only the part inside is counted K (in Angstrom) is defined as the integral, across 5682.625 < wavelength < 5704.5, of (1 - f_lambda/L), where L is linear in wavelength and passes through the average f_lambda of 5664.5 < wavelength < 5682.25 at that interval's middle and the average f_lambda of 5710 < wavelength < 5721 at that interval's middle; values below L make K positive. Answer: 0.46 Angstrom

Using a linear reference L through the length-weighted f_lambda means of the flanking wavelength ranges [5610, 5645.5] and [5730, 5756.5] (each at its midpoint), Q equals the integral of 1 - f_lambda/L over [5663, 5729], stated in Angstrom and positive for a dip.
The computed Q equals 1.1 Angstrom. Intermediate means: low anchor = 0.612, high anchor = 0.663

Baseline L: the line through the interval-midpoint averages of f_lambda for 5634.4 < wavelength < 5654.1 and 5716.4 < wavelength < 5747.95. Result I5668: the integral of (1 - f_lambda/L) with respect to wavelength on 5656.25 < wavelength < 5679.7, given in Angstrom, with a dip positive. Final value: 0.58 Angstrom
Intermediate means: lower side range 0.633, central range 0.625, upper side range 0.663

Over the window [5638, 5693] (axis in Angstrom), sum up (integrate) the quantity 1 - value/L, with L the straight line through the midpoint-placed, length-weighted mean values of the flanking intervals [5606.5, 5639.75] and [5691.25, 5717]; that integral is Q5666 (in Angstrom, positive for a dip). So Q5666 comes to -1.2 Angstrom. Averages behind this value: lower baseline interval 0.611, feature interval 0.628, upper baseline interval 0.617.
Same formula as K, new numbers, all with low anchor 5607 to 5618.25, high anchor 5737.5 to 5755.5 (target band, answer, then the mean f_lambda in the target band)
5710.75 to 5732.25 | 0.2 Angstrom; 0.648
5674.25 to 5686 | -0.1 Angstrom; 0.639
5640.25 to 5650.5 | -0.2 Angstrom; 0.629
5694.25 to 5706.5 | 0.5 Angstrom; 0.619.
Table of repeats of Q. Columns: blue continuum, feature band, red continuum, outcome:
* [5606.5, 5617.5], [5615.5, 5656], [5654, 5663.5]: -1.26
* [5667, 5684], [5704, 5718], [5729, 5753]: 0.99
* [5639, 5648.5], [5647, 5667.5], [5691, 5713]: 0.29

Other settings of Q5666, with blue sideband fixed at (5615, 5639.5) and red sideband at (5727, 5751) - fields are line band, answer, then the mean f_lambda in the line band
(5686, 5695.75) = 0.18 Angstrom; 0.627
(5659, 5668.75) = 0.19 Angstrom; 0.611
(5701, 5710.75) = 0.82 Angstrom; 0.592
